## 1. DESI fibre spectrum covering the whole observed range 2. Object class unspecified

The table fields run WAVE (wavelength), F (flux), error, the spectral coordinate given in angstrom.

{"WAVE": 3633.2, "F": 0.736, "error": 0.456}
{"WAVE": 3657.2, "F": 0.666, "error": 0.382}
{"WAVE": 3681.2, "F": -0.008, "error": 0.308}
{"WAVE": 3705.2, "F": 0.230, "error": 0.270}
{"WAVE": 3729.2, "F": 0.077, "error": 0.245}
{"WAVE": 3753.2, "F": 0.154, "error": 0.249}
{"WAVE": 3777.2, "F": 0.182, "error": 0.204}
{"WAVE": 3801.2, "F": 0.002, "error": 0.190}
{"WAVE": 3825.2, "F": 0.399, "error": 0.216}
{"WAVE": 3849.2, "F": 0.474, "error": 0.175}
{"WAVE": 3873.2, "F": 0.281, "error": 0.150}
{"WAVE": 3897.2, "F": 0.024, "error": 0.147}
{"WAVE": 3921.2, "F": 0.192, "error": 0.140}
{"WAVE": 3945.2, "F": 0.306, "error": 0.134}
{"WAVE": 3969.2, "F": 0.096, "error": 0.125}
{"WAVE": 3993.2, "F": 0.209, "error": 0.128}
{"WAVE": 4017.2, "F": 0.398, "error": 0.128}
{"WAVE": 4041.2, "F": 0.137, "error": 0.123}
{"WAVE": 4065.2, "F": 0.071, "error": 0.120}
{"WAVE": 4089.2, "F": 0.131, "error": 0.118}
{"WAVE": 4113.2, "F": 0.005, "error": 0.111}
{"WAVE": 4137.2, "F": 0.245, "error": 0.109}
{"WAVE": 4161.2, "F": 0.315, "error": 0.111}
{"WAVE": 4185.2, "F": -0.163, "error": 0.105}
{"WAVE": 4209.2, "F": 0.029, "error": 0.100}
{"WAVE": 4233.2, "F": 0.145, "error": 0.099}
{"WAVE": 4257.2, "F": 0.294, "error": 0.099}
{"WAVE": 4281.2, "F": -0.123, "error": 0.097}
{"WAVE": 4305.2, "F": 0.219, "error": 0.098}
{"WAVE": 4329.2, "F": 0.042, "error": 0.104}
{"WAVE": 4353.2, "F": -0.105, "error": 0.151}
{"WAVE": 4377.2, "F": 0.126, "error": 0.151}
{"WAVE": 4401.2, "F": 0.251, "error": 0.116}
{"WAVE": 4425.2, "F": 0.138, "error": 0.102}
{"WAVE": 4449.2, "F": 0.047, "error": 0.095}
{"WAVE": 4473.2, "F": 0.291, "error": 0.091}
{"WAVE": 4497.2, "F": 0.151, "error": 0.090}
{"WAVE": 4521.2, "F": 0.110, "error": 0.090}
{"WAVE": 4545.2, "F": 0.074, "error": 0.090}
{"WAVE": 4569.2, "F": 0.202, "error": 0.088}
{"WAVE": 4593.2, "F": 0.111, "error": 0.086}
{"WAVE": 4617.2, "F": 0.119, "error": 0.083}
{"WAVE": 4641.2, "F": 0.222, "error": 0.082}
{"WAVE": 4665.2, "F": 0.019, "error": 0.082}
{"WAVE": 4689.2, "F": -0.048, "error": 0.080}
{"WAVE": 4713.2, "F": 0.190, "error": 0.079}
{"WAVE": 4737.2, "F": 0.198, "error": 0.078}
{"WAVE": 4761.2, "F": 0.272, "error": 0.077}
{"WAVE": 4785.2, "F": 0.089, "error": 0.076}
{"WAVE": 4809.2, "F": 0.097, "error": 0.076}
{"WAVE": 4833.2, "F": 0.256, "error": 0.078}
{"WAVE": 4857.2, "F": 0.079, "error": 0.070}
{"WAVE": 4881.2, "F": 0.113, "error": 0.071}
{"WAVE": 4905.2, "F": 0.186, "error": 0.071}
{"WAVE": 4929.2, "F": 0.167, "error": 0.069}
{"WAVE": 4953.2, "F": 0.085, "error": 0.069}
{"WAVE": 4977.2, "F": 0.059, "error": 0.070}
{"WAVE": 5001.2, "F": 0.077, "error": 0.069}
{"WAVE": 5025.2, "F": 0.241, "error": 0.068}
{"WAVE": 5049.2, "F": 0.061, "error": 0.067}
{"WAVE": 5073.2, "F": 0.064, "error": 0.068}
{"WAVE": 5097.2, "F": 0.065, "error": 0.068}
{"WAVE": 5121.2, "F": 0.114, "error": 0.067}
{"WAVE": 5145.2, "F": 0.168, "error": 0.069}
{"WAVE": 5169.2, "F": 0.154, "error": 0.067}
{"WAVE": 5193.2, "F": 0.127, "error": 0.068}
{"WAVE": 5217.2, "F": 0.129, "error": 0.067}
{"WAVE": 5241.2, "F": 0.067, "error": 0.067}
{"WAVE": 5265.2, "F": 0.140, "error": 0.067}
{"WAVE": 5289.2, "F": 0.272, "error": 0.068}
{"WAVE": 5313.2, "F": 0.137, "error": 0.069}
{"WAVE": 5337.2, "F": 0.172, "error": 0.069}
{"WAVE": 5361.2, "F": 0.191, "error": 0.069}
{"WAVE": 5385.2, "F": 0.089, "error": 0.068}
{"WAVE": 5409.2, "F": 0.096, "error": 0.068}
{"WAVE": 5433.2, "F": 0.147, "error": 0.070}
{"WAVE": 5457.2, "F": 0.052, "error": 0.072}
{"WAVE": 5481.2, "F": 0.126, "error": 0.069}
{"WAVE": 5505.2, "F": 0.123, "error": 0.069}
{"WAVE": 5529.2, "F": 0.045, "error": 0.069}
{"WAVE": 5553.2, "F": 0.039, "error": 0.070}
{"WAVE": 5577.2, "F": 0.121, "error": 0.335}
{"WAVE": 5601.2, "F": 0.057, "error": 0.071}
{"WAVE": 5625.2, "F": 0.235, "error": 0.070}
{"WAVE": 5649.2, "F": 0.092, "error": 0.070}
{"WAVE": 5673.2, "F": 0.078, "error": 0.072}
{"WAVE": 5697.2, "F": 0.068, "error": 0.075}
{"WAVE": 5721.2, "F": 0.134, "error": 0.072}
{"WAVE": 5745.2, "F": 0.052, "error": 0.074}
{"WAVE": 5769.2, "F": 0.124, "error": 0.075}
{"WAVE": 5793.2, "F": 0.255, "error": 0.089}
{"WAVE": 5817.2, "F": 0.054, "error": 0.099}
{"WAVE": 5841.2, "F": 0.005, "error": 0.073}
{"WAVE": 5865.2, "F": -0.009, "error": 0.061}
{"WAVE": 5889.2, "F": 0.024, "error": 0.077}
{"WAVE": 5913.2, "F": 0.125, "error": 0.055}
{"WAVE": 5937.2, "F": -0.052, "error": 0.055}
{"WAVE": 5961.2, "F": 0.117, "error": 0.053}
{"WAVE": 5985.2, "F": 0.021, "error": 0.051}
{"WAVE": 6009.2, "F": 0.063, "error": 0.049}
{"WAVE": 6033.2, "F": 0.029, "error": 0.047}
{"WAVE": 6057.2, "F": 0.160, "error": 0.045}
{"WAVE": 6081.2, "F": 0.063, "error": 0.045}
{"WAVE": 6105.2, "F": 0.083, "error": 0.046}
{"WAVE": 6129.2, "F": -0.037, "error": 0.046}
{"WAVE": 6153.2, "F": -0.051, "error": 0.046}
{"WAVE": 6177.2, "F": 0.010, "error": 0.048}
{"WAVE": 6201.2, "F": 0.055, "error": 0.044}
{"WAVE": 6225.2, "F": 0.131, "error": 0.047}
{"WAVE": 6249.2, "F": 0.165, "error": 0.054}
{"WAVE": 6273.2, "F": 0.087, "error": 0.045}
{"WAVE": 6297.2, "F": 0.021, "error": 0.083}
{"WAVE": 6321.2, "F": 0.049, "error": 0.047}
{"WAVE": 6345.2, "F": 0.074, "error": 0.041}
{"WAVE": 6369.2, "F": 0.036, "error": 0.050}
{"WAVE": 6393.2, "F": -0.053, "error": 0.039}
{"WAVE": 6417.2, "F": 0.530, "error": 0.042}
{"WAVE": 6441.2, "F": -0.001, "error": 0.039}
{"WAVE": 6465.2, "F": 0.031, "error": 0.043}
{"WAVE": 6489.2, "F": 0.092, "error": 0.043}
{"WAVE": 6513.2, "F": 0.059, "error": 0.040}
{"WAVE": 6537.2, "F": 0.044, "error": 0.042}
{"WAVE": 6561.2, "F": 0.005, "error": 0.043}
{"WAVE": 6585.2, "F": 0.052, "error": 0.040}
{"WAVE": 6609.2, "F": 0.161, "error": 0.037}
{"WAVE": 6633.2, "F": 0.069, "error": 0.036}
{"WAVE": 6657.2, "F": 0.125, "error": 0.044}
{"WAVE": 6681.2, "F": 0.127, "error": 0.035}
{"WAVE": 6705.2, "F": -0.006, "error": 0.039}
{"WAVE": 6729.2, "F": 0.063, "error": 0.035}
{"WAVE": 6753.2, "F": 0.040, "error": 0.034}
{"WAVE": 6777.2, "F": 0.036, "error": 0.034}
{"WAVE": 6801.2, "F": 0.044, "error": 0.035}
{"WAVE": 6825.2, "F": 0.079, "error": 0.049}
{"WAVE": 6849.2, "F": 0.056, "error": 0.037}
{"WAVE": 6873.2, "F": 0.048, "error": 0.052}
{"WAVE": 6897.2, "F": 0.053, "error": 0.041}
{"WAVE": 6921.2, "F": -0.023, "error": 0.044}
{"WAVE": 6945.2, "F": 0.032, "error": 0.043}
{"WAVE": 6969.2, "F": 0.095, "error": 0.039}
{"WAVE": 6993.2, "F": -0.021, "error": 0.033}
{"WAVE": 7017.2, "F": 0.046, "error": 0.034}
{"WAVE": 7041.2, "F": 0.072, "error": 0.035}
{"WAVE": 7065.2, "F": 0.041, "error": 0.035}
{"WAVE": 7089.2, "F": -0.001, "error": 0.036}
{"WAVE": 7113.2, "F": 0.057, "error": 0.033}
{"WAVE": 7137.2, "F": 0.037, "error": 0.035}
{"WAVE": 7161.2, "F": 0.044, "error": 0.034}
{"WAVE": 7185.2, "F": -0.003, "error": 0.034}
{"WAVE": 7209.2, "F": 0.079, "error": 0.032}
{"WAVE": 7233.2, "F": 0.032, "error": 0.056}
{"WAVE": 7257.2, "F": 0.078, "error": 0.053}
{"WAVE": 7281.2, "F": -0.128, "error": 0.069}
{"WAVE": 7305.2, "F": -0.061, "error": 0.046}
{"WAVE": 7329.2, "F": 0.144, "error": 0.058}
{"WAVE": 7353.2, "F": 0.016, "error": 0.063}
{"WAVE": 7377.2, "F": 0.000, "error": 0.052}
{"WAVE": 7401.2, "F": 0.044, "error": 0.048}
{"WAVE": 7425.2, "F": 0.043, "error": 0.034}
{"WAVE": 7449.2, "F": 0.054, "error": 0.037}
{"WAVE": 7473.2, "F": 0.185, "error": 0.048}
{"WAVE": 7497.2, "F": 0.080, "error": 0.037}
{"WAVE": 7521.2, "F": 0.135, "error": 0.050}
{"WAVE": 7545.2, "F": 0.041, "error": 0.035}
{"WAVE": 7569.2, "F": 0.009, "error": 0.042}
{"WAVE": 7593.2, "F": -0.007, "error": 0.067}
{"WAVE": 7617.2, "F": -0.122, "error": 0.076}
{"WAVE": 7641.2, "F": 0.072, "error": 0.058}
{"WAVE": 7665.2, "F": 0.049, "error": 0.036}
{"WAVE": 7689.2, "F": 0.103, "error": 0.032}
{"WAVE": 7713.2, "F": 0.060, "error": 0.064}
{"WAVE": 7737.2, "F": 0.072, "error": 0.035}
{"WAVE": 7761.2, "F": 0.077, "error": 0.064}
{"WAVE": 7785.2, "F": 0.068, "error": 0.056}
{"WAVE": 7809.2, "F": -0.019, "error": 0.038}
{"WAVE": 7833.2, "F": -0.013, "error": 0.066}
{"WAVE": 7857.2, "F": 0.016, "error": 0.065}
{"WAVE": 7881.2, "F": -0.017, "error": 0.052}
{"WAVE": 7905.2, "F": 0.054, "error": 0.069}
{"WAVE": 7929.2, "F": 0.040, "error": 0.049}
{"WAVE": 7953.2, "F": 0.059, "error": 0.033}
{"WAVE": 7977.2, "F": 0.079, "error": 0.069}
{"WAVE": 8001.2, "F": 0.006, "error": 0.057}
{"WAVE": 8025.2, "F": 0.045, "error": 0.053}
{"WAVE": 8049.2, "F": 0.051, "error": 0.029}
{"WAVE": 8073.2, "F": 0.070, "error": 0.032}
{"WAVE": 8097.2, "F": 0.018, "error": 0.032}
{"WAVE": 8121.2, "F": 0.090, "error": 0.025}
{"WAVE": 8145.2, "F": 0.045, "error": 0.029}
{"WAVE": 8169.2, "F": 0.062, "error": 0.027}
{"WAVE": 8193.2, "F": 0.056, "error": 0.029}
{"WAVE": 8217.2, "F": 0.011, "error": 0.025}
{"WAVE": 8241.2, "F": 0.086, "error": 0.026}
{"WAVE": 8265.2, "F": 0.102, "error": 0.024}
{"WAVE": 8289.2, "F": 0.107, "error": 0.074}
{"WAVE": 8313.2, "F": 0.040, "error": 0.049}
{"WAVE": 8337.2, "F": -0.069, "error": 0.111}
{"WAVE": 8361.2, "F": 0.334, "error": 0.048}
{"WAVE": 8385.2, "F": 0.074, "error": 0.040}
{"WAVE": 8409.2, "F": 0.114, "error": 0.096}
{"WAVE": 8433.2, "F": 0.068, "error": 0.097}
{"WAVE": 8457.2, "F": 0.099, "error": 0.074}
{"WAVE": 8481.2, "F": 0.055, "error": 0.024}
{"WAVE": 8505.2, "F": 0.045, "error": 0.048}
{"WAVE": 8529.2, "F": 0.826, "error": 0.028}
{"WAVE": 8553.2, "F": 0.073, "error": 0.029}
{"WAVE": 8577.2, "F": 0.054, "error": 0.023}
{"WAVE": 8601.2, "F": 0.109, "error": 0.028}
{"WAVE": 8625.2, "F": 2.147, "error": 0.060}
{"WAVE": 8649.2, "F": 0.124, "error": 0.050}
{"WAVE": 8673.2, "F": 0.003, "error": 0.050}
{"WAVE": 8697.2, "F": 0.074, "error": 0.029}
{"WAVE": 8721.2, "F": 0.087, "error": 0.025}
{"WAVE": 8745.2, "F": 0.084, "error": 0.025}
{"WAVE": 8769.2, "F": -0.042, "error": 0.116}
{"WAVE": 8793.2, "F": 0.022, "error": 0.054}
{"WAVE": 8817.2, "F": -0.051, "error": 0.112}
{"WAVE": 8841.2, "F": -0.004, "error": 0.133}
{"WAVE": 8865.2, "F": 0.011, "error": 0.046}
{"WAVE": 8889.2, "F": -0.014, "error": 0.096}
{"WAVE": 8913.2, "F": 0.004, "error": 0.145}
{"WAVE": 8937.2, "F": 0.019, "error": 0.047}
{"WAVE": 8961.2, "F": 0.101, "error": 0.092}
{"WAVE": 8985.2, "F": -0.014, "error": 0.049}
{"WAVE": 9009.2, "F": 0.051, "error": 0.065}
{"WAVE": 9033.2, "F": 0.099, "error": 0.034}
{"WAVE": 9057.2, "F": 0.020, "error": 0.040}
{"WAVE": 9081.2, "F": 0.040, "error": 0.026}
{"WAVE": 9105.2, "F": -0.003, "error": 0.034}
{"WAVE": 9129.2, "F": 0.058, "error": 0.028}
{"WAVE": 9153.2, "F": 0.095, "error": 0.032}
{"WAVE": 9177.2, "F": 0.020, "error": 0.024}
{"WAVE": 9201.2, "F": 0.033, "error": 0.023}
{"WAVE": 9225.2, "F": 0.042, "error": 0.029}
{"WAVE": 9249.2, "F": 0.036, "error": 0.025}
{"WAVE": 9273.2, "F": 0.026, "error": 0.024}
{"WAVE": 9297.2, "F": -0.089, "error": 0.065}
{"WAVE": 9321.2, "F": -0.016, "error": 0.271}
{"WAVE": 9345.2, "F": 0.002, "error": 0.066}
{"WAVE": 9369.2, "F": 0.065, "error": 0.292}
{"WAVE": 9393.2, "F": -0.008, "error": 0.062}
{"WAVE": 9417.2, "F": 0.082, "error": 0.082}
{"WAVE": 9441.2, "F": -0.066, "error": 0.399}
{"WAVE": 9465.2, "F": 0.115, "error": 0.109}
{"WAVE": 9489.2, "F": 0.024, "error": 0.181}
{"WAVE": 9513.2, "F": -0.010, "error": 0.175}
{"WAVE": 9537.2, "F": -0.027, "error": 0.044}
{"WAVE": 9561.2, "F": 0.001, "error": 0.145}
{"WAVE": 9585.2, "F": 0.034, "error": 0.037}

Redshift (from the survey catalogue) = 0.721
